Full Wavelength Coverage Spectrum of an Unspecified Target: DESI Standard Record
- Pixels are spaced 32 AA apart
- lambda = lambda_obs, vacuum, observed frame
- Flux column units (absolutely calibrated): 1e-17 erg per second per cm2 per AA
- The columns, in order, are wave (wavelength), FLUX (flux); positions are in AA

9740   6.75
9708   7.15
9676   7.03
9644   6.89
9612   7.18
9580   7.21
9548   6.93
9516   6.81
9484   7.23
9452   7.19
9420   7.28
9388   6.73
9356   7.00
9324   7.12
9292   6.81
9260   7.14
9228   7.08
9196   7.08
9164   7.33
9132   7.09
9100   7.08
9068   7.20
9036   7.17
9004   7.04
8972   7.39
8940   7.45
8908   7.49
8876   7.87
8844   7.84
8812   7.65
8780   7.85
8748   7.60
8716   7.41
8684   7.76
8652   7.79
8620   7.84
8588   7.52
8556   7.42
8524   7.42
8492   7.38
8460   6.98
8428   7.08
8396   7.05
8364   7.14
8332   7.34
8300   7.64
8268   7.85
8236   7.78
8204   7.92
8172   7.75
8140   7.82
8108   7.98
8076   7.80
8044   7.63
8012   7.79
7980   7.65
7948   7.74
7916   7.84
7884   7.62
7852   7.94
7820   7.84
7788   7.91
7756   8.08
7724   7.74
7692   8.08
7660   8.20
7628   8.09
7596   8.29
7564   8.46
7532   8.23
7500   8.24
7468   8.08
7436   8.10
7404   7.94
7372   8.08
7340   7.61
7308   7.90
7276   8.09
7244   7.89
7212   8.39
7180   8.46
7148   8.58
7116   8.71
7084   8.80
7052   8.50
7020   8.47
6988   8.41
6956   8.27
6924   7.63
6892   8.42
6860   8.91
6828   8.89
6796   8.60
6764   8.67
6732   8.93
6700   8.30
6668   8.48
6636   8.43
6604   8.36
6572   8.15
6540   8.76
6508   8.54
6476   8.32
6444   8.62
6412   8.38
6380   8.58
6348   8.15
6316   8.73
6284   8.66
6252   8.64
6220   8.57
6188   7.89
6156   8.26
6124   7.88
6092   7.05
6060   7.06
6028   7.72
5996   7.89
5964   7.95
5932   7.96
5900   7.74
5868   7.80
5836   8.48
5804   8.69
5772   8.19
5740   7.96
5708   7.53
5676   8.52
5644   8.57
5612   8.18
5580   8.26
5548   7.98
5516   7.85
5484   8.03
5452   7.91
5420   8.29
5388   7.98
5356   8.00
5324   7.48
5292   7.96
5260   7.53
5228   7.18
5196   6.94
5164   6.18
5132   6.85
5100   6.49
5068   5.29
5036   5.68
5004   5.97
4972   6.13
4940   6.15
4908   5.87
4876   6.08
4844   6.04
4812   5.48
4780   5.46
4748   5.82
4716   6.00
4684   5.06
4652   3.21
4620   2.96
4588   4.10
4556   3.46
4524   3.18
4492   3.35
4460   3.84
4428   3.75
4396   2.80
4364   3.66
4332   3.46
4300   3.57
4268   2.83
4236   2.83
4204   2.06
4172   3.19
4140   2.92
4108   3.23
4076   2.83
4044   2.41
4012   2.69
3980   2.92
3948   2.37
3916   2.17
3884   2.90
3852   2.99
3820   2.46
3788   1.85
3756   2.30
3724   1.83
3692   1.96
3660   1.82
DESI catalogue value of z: 0.175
